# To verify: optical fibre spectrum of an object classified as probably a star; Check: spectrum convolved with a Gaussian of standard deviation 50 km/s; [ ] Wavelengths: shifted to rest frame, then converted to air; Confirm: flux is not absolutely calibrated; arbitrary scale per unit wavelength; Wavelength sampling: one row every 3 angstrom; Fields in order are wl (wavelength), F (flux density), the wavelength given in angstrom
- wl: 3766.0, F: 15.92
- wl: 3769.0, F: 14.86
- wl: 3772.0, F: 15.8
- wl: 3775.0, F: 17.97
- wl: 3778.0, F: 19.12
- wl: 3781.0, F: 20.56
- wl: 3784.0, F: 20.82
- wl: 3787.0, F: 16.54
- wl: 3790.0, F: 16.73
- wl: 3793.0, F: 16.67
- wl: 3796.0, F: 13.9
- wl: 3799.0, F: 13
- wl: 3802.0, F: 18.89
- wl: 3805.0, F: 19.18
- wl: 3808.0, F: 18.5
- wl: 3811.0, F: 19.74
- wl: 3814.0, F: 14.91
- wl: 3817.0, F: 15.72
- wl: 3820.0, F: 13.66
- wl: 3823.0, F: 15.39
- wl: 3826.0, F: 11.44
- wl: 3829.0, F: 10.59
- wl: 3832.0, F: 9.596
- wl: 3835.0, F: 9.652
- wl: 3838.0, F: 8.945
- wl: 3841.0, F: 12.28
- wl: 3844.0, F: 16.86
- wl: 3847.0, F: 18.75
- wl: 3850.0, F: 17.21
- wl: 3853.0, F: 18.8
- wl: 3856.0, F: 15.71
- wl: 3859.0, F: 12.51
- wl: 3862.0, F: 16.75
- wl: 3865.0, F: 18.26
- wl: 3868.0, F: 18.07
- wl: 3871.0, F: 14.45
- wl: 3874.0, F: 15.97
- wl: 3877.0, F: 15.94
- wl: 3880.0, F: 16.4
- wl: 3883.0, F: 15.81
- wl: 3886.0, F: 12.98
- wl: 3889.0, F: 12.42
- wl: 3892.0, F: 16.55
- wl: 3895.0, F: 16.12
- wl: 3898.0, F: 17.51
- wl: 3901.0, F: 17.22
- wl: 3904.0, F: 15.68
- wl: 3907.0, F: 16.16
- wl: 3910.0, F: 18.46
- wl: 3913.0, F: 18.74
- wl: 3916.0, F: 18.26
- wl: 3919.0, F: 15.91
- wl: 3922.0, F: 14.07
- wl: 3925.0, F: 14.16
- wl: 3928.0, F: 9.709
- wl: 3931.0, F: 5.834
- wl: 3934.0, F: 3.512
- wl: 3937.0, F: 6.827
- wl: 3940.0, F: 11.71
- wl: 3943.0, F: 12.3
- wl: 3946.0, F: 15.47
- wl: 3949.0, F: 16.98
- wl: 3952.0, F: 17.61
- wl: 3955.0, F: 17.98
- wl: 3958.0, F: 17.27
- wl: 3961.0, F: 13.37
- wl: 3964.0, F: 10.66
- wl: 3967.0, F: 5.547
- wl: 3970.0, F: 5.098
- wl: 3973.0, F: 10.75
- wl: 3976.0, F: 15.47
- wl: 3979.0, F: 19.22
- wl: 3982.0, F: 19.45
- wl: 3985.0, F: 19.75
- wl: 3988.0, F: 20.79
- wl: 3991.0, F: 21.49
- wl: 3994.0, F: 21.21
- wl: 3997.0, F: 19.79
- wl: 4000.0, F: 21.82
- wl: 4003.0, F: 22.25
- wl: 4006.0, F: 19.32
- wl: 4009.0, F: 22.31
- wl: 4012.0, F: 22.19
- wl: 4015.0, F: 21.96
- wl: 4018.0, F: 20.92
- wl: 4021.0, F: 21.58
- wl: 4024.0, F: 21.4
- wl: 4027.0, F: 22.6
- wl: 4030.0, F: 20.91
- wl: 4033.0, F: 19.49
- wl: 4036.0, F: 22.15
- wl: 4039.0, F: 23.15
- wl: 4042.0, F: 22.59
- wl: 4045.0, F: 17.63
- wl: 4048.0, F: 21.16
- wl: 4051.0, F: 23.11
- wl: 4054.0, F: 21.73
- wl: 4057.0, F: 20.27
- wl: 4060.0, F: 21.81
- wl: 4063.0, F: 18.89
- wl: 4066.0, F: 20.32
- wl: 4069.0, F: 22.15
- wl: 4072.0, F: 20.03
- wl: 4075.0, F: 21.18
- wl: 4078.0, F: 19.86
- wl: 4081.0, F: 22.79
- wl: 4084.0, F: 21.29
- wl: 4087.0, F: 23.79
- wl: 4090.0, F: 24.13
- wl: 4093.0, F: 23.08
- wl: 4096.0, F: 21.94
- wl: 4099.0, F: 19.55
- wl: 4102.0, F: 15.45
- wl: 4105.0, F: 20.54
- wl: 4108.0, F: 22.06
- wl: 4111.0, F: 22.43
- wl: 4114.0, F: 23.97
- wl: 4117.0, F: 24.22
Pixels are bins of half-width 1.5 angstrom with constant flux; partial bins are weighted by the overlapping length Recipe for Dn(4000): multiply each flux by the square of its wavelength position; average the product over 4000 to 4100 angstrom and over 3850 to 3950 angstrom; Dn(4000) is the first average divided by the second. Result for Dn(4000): 1.57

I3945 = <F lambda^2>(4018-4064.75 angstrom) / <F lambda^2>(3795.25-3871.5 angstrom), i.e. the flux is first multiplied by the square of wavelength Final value 1.56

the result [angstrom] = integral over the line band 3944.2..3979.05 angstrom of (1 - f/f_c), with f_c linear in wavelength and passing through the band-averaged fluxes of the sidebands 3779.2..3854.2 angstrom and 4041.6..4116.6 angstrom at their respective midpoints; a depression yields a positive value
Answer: 9.6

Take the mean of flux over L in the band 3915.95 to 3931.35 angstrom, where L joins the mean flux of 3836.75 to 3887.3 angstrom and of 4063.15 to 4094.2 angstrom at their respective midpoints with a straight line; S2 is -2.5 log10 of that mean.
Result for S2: 0.312 mag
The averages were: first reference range 15.7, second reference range 21.7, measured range 13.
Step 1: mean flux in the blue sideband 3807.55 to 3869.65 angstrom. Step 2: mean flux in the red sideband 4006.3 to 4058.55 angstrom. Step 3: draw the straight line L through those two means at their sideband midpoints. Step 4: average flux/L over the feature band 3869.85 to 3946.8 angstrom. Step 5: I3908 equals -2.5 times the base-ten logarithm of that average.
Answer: 0.21 mag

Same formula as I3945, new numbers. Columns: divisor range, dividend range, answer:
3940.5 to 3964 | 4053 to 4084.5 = 1.44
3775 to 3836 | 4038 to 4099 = 1.55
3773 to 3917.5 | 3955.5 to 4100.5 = 1.36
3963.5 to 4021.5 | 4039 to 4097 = 1.23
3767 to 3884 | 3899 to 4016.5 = 1.07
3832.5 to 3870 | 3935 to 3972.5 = 0.86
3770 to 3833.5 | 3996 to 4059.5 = 1.49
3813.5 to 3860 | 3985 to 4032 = 1.68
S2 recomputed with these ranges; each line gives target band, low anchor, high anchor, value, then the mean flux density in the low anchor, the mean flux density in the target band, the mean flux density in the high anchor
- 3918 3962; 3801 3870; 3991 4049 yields 0.412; 15.2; 12.8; 21.3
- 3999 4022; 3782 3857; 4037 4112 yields -0.093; 15.4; 21.5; 21.2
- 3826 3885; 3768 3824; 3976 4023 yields 0.222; 17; 14.8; 20.8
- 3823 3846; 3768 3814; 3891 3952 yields 0.355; 17.4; 11.8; 14.1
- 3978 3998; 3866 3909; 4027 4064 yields -0.057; 15.9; 20.3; 21.2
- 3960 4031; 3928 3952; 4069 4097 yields -0.194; 10.8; 18.3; 22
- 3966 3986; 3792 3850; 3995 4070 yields 0.390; 14.7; 13.7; 21.3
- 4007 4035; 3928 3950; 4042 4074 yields -0.224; 10.2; 21.5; 20.8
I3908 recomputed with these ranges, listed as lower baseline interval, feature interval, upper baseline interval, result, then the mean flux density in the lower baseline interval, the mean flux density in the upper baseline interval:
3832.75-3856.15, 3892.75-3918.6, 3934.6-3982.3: -0.24 mag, 14.6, 13.1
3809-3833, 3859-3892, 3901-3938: -0.14 mag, 14.1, 13.4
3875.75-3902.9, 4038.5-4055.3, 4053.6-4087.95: -0.06 mag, 15.7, 21.1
